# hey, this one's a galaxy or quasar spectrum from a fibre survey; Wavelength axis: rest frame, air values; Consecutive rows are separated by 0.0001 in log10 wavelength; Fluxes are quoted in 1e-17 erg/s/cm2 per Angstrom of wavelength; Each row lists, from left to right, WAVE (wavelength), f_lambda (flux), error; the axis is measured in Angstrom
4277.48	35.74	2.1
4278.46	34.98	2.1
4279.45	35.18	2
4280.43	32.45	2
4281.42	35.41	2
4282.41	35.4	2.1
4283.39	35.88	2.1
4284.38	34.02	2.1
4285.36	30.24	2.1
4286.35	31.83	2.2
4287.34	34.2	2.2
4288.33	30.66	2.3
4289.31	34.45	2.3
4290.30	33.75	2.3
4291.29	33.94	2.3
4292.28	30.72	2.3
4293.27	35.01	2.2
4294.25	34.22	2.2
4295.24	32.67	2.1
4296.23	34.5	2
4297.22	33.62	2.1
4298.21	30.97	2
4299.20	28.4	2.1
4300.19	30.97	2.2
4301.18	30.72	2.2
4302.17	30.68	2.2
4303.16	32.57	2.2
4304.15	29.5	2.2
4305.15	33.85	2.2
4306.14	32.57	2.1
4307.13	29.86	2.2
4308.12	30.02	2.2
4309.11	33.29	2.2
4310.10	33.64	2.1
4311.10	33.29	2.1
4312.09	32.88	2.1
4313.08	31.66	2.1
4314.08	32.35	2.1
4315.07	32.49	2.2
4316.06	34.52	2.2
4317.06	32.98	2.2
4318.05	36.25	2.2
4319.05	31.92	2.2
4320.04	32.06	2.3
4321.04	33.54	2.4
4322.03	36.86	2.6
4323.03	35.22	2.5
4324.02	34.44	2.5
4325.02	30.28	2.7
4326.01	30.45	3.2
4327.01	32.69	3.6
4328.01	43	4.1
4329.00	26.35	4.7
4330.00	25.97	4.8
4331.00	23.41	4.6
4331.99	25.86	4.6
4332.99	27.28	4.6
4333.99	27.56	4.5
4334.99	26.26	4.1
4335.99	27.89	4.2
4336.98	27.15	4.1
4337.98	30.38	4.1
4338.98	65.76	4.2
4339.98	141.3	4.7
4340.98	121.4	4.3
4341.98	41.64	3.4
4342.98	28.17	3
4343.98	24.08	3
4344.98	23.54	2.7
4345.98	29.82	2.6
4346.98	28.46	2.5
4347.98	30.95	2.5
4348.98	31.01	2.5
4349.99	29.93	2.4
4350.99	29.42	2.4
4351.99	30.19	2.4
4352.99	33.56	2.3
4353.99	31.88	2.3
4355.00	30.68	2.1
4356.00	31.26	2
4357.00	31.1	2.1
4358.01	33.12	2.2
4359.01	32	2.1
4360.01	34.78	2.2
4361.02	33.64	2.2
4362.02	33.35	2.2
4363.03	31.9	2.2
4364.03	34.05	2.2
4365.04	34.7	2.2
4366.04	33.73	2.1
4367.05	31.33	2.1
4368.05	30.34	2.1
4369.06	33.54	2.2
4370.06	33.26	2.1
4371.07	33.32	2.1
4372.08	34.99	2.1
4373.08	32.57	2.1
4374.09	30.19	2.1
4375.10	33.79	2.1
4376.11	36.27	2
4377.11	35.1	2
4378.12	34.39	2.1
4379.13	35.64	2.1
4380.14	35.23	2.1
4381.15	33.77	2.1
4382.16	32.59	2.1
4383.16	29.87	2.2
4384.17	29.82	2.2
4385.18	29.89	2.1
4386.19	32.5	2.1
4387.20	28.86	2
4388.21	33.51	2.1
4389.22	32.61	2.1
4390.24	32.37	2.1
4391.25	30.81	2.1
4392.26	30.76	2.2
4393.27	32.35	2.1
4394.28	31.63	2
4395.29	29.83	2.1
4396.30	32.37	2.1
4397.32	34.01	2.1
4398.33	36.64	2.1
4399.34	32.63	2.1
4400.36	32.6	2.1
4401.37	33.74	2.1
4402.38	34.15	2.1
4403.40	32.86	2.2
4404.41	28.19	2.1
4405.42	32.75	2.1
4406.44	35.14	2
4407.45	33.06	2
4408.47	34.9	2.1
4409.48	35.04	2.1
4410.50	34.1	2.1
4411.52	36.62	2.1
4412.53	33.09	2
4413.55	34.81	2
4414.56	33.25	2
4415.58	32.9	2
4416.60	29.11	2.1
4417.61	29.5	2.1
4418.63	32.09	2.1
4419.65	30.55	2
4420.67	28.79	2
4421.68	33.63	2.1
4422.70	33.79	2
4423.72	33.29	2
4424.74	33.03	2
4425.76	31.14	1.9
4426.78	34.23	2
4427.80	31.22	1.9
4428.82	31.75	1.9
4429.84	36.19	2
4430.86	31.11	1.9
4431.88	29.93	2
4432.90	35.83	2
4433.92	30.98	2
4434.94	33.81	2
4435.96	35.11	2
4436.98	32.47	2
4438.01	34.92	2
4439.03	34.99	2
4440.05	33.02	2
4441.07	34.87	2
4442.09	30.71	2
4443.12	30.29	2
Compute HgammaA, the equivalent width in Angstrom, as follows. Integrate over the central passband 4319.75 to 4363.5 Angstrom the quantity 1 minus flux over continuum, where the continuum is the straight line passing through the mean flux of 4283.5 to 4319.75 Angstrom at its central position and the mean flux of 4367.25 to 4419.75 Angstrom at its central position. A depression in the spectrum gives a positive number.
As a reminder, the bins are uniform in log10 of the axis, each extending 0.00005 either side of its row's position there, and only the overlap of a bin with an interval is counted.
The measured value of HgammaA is -4.7 Angstrom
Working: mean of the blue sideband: 32.5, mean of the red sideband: 32.8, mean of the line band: 36.1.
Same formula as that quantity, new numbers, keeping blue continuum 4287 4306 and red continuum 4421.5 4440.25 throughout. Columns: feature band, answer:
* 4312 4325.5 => -0.4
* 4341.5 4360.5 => 1.1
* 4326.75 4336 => 1.1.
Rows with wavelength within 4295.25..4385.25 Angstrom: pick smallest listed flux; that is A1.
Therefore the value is 23.41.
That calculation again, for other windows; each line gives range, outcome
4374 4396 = 28.86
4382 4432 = 28.19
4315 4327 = 30.28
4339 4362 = 23.54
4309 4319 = 31.66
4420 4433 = 28.79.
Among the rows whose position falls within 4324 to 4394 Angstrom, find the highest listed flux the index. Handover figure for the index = 141.3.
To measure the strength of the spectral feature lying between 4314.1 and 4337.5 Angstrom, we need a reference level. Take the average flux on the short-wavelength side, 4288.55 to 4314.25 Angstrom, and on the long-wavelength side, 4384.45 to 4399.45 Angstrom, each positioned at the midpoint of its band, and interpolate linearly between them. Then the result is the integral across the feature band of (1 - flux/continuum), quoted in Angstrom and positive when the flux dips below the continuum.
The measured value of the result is 0.8 Angstrom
